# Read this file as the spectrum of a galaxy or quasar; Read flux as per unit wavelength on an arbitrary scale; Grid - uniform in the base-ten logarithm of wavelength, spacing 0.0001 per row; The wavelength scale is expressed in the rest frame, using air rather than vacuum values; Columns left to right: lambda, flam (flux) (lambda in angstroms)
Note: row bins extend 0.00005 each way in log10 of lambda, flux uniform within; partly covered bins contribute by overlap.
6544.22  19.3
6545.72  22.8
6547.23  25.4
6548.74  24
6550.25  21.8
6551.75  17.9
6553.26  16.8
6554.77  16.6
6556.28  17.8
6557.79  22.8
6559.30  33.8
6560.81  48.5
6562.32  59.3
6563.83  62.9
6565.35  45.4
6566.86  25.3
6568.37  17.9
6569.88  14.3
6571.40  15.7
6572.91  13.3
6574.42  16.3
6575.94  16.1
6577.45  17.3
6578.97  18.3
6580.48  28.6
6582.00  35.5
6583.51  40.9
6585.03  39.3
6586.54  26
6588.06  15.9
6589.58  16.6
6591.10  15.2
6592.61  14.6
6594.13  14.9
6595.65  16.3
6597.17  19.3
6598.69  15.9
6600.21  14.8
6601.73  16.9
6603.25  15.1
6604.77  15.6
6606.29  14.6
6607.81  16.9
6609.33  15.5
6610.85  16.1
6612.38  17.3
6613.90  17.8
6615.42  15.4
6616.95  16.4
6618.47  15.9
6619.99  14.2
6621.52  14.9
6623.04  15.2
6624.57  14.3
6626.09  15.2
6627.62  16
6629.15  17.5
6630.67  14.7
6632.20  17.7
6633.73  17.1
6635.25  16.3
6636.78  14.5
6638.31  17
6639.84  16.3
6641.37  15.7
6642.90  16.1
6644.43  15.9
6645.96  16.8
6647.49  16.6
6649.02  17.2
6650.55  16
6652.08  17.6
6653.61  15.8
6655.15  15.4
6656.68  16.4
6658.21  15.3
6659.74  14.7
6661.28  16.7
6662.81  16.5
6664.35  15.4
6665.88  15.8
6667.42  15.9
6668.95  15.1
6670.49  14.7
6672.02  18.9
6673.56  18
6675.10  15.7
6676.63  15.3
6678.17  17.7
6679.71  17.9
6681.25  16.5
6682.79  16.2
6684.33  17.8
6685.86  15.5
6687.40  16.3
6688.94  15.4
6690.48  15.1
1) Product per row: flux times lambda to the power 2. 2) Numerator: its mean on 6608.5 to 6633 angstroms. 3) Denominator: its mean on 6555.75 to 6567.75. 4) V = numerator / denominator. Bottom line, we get 0.41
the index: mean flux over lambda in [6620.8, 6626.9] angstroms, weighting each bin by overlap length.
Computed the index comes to 14.9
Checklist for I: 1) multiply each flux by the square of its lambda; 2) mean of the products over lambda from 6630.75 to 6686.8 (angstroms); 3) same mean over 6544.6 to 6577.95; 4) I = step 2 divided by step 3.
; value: 0.65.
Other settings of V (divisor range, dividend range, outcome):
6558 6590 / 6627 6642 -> 0.57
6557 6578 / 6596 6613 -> 0.56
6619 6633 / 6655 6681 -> 1.06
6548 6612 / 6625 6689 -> 0.73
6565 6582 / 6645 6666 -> 0.80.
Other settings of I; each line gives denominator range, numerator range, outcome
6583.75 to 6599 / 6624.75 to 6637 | 0.81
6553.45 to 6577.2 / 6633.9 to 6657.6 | 0.60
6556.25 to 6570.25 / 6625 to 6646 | 0.46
